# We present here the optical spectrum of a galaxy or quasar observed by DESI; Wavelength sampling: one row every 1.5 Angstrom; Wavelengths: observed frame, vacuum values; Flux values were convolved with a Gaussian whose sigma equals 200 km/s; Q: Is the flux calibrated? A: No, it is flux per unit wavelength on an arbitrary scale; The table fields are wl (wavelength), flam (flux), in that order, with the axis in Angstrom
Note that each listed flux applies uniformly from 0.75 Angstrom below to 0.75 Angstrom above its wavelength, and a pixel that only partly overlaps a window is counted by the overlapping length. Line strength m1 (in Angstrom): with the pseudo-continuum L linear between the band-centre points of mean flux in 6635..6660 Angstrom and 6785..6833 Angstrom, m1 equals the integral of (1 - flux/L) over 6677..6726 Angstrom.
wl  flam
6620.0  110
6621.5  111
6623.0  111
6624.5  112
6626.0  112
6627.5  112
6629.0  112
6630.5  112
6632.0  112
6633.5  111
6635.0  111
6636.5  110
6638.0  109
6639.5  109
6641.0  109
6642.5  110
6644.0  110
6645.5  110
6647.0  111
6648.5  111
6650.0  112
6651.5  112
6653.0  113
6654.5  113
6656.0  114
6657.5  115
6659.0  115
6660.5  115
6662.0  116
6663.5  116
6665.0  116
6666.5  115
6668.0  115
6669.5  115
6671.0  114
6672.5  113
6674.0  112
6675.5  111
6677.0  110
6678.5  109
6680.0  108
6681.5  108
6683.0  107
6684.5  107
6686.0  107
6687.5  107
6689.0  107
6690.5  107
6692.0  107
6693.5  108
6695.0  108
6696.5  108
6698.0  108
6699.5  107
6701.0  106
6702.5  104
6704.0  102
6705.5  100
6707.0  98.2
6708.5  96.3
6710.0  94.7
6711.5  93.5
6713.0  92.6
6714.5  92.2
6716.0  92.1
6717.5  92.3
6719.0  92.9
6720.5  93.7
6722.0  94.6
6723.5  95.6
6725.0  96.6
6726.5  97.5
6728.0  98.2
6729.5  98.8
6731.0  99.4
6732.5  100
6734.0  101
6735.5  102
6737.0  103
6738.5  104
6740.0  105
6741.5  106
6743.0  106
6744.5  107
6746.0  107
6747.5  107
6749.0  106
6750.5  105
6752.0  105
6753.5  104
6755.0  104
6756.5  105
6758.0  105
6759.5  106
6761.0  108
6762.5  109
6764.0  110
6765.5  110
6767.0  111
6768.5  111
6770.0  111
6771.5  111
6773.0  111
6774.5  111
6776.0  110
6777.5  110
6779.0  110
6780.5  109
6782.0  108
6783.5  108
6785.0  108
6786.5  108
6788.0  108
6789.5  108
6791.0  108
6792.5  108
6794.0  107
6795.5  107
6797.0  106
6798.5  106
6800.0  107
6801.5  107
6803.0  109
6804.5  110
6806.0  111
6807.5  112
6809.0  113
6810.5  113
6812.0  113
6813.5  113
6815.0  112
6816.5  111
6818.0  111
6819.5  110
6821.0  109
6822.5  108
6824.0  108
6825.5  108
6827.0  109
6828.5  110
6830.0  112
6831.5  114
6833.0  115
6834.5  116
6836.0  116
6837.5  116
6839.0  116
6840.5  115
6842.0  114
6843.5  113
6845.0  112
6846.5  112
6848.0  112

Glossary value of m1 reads 4.1 Angstrom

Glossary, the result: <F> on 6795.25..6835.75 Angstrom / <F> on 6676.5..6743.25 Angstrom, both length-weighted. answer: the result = 1.1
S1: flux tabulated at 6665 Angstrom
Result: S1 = 116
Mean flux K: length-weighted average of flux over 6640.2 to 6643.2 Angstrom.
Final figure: 109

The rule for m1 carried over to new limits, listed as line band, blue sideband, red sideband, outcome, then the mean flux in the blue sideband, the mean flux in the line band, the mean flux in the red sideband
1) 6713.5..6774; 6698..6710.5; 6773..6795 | 1.2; 102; 103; 109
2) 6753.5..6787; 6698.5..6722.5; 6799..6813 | -1.0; 97.1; 109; 111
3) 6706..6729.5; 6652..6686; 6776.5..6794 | 3.4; 112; 94.9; 108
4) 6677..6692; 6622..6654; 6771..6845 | 0.4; 111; 108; 110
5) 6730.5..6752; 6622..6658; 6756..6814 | 1.1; 111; 104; 109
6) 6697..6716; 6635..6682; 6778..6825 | 2.0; 112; 99.4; 109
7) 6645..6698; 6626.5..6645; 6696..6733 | -3.2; 111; 111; 98.1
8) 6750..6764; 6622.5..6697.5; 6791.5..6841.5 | 0.6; 111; 106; 111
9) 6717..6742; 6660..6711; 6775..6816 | 2.2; 108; 98.9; 109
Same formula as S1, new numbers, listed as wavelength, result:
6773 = 111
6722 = 94.6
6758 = 105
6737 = 103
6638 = 109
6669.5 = 115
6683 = 107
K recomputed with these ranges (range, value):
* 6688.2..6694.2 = 107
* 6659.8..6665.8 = 116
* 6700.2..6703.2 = 105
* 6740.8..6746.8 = 107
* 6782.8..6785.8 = 108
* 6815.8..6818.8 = 111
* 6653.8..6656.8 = 114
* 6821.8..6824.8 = 108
